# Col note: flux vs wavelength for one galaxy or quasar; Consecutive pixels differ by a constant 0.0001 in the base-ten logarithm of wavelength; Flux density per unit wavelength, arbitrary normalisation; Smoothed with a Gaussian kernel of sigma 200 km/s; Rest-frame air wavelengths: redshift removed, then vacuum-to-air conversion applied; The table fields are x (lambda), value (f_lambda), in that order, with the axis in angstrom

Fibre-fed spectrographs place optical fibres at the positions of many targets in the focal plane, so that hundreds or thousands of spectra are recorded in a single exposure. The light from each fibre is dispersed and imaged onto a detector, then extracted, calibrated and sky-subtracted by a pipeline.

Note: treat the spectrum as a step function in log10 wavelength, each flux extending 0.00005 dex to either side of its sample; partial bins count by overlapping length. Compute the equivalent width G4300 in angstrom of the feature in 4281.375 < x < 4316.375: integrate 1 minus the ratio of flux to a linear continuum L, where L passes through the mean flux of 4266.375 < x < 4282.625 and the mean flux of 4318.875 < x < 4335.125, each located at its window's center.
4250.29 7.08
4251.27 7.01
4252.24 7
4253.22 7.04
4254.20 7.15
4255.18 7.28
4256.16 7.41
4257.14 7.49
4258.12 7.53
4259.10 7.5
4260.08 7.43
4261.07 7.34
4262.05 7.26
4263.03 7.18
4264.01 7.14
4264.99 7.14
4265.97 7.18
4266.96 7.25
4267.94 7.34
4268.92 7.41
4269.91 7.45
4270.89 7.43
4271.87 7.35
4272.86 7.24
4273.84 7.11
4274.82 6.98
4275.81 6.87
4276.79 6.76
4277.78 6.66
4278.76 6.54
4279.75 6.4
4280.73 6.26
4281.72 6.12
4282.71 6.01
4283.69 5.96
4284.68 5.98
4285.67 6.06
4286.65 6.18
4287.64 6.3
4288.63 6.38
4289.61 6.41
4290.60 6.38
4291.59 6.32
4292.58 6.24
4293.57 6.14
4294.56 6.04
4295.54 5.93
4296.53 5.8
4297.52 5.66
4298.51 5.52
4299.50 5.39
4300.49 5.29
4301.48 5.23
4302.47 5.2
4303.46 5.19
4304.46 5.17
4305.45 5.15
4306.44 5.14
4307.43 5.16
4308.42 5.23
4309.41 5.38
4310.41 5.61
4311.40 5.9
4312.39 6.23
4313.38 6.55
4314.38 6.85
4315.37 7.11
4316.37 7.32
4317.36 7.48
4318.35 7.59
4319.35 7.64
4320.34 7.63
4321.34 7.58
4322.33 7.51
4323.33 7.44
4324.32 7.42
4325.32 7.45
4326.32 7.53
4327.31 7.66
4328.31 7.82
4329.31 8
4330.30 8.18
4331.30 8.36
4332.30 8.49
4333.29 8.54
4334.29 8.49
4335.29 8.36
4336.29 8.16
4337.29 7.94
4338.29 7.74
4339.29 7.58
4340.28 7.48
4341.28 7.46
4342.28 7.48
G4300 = 7.0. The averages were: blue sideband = 6.92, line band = 5.88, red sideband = 7.87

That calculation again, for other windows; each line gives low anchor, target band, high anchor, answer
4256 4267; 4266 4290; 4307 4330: 1.75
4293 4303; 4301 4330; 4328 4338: 1.51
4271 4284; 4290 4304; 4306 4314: 0.77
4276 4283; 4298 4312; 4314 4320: 3.42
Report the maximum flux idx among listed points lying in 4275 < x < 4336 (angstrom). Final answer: 8.54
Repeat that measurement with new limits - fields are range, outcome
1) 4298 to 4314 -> 6.55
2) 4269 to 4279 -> 7.45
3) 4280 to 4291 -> 6.41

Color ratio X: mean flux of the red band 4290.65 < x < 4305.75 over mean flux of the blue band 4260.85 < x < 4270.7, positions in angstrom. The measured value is 0.78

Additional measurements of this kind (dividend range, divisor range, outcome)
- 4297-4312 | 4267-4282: 0.77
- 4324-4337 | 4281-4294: 1.30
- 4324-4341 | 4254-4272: 1.08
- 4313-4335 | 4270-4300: 1.21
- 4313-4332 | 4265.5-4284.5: 1.10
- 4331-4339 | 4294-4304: 1.49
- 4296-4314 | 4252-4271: 0.75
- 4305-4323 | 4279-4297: 1.06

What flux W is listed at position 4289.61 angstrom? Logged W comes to 6.41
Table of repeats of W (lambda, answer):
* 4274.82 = 6.98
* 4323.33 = 7.44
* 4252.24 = 7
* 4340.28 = 7.48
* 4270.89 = 7.43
